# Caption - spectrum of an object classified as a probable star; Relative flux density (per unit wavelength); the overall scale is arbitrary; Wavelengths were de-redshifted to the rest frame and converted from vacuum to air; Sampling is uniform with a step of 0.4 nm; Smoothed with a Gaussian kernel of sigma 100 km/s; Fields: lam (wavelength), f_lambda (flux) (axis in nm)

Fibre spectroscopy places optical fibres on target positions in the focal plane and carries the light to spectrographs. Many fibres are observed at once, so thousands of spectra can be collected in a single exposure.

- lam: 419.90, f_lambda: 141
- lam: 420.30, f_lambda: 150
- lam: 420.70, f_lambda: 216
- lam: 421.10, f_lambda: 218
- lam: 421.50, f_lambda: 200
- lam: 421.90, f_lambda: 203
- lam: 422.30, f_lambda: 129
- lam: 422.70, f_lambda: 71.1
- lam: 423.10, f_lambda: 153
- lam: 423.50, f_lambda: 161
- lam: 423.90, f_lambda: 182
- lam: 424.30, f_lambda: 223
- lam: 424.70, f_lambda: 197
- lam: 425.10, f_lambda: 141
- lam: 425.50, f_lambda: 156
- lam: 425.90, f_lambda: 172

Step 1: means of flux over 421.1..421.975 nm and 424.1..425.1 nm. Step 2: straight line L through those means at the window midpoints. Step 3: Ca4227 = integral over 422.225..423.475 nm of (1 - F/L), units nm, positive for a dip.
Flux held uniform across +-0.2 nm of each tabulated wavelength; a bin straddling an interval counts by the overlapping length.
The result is 0.488 nm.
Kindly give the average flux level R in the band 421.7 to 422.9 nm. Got 134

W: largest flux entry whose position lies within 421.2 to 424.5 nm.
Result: 223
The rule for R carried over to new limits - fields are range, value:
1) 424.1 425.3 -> 187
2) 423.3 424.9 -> 191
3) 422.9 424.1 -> 165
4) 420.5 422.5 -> 193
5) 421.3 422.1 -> 202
